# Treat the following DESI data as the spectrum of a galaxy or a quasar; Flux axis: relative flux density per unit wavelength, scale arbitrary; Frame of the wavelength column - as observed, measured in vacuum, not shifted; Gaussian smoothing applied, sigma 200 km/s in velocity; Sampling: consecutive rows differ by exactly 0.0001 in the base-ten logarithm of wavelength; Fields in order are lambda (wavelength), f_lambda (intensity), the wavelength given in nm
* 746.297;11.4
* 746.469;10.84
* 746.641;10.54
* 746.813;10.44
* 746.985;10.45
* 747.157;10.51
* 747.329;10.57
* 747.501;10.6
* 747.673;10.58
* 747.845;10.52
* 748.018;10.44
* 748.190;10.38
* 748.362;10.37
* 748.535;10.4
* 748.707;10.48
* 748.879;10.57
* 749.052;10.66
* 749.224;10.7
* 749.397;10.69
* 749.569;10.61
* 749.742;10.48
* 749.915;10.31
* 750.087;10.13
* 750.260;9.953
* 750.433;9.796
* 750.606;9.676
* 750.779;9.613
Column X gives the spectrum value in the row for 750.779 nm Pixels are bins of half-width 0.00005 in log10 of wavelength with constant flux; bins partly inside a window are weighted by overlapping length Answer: 9.613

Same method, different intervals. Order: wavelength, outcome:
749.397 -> 10.69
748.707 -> 10.48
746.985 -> 10.45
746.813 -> 10.44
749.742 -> 10.48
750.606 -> 9.676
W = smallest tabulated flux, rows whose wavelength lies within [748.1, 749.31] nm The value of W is 10.37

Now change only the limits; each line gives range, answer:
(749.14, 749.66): 10.61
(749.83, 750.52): 9.796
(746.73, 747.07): 10.44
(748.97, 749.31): 10.66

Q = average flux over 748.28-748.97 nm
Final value 10.5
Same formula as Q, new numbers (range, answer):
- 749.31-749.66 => 10.6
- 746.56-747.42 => 10.5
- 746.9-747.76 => 10.5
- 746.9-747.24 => 10.5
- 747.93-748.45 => 10.4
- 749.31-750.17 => 10.4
